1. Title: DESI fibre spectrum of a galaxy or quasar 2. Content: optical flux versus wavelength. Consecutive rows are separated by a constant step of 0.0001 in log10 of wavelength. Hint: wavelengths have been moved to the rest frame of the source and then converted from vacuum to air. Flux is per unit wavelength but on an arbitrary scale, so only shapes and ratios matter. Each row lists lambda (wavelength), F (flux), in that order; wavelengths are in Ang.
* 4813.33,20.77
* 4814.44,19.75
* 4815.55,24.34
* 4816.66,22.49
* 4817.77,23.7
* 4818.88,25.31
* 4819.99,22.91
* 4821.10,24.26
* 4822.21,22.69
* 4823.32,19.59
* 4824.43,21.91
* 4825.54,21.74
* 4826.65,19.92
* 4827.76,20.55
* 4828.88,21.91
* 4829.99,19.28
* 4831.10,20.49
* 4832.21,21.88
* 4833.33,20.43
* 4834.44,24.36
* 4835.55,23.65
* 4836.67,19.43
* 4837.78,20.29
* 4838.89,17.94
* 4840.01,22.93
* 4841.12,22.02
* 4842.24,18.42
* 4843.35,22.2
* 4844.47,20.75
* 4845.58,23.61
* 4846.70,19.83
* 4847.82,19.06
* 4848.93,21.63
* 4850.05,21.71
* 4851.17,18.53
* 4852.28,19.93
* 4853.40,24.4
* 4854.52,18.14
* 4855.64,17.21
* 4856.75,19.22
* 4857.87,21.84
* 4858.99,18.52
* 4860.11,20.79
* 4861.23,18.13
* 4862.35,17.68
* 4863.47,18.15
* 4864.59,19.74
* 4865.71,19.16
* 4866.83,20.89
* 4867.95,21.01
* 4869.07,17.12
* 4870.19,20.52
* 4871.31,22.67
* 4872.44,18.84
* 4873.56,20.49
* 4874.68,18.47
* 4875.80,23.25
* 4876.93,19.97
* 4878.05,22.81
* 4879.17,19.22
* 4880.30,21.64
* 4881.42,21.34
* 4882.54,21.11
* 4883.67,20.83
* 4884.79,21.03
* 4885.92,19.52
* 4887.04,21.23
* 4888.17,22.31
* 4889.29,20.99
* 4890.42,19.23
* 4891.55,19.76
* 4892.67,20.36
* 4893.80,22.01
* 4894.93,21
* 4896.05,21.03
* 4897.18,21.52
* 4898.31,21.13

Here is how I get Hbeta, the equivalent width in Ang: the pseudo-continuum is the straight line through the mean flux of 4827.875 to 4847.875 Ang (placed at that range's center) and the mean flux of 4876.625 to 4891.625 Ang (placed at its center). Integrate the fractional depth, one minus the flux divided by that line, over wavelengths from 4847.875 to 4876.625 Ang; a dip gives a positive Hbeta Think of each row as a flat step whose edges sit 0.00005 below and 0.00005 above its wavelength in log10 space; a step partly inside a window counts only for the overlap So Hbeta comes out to 1.4 Ang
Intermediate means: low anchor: 21.1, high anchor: 20.8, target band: 19.9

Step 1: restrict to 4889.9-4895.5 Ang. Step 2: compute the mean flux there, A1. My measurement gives 20.5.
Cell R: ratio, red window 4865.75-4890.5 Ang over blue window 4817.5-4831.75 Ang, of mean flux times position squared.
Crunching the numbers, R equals 0.97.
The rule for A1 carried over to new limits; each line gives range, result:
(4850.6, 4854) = 20.9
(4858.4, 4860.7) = 19.6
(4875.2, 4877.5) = 21.5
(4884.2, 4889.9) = 21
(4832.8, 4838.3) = 21.7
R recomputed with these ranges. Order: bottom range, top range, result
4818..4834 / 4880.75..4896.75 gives 0.99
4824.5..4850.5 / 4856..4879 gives 0.96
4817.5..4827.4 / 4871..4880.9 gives 0.95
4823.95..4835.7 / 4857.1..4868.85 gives 0.92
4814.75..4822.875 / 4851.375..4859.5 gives 0.86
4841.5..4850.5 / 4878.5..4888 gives 1.01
